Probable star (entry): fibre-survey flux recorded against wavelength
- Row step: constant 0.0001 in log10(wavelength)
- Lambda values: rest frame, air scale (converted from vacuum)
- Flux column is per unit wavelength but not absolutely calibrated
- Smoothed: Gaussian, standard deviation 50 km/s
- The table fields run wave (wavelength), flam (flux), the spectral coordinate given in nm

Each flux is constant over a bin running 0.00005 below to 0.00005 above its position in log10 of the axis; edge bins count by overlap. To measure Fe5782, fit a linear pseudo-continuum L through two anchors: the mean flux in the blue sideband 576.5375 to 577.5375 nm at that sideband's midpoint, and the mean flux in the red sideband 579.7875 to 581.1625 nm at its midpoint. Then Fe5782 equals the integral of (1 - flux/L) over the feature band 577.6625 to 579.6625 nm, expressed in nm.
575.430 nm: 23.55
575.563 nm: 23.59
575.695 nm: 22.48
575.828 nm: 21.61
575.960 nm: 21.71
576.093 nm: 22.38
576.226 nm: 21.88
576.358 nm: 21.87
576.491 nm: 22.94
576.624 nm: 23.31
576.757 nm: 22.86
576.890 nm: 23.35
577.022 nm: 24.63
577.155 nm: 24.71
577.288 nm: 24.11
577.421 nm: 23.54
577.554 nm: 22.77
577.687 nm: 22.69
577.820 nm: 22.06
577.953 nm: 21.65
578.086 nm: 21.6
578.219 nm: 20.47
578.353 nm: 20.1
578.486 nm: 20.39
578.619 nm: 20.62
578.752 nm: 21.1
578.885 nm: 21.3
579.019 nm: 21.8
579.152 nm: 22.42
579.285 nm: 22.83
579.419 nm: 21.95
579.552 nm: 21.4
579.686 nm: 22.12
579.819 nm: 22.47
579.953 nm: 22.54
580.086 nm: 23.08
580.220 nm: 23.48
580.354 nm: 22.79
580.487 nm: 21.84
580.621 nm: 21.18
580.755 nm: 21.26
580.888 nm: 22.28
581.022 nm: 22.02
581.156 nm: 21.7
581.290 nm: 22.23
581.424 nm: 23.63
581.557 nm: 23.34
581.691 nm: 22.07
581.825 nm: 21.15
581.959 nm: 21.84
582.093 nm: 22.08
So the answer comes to 0.134 nm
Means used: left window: 23.7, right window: 22.3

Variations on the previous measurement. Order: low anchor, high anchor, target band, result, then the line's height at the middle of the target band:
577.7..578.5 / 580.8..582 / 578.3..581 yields -0.021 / 21.7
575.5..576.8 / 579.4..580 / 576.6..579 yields 0.003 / 22.3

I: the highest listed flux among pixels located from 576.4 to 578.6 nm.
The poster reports 24.71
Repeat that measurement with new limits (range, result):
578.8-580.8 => 23.48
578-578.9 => 21.6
